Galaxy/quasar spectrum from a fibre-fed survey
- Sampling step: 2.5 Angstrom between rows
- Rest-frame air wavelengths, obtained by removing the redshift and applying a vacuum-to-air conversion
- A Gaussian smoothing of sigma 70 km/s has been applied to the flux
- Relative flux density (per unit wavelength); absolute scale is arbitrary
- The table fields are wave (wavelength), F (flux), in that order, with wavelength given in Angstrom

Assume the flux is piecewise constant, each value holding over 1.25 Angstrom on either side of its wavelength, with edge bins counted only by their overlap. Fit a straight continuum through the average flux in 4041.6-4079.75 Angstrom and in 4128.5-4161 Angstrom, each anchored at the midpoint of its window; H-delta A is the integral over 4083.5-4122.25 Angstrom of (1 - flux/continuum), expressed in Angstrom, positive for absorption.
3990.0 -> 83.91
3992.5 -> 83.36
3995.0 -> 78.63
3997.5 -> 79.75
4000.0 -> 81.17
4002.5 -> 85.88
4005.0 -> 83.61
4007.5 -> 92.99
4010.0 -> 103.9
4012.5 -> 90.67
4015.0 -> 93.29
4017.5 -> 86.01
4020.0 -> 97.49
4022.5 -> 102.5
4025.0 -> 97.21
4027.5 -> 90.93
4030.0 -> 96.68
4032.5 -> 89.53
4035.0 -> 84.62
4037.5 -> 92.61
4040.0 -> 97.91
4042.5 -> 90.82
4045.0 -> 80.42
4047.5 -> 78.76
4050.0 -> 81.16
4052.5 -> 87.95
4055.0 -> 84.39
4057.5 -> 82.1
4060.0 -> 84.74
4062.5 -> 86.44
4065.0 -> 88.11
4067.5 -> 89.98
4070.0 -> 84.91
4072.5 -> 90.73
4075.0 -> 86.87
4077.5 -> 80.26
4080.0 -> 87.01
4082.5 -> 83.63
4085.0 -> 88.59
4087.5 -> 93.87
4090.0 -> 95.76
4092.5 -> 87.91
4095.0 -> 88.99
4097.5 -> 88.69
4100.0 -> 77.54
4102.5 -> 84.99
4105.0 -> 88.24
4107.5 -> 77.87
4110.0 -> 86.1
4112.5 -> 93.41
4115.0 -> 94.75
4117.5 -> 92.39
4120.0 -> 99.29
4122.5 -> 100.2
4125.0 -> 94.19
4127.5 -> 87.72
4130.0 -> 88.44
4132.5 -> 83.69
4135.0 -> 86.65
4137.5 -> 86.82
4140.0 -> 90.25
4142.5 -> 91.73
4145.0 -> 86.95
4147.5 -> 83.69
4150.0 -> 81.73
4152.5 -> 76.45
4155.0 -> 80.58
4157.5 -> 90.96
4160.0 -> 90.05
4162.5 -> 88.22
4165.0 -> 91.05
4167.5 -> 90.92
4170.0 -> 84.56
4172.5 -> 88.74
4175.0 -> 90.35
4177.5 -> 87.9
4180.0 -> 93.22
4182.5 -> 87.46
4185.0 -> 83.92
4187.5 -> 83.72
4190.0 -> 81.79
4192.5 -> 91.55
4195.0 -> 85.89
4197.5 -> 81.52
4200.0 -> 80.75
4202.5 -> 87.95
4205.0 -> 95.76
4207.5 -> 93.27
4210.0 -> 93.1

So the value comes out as -1.8 Angstrom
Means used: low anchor 85.2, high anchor 86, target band 89.5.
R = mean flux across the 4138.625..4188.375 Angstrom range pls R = 87.1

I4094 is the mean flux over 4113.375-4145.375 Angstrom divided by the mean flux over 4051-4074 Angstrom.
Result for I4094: 1.05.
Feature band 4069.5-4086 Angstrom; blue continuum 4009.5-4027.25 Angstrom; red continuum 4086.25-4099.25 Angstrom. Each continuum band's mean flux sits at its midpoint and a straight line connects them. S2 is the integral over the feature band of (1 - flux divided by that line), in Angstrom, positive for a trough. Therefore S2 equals 1.0 Angstrom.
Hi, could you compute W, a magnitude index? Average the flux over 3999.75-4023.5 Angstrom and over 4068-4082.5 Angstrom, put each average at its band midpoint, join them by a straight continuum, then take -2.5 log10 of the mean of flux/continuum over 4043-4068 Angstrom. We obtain 0.04 mag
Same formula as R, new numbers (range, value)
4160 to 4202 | 87.1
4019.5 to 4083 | 88.3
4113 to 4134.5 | 92.4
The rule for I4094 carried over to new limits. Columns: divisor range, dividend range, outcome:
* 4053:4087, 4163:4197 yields 1.02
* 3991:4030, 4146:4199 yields 0.96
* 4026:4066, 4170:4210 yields 1.00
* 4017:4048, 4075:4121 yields 0.96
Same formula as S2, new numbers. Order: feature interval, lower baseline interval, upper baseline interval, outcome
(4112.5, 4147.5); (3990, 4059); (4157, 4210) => -1.0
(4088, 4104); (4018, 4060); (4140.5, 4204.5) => 0.1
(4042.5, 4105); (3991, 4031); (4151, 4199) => 1.9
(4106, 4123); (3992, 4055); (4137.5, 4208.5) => -0.7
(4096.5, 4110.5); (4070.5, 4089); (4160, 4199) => 0.6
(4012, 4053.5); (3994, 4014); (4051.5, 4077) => -1.7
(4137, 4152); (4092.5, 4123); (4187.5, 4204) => 0.2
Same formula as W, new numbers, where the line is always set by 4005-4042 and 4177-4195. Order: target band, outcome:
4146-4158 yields 0.08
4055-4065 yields 0.09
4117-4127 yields -0.08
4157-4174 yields -0.02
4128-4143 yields 0.02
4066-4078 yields 0.06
